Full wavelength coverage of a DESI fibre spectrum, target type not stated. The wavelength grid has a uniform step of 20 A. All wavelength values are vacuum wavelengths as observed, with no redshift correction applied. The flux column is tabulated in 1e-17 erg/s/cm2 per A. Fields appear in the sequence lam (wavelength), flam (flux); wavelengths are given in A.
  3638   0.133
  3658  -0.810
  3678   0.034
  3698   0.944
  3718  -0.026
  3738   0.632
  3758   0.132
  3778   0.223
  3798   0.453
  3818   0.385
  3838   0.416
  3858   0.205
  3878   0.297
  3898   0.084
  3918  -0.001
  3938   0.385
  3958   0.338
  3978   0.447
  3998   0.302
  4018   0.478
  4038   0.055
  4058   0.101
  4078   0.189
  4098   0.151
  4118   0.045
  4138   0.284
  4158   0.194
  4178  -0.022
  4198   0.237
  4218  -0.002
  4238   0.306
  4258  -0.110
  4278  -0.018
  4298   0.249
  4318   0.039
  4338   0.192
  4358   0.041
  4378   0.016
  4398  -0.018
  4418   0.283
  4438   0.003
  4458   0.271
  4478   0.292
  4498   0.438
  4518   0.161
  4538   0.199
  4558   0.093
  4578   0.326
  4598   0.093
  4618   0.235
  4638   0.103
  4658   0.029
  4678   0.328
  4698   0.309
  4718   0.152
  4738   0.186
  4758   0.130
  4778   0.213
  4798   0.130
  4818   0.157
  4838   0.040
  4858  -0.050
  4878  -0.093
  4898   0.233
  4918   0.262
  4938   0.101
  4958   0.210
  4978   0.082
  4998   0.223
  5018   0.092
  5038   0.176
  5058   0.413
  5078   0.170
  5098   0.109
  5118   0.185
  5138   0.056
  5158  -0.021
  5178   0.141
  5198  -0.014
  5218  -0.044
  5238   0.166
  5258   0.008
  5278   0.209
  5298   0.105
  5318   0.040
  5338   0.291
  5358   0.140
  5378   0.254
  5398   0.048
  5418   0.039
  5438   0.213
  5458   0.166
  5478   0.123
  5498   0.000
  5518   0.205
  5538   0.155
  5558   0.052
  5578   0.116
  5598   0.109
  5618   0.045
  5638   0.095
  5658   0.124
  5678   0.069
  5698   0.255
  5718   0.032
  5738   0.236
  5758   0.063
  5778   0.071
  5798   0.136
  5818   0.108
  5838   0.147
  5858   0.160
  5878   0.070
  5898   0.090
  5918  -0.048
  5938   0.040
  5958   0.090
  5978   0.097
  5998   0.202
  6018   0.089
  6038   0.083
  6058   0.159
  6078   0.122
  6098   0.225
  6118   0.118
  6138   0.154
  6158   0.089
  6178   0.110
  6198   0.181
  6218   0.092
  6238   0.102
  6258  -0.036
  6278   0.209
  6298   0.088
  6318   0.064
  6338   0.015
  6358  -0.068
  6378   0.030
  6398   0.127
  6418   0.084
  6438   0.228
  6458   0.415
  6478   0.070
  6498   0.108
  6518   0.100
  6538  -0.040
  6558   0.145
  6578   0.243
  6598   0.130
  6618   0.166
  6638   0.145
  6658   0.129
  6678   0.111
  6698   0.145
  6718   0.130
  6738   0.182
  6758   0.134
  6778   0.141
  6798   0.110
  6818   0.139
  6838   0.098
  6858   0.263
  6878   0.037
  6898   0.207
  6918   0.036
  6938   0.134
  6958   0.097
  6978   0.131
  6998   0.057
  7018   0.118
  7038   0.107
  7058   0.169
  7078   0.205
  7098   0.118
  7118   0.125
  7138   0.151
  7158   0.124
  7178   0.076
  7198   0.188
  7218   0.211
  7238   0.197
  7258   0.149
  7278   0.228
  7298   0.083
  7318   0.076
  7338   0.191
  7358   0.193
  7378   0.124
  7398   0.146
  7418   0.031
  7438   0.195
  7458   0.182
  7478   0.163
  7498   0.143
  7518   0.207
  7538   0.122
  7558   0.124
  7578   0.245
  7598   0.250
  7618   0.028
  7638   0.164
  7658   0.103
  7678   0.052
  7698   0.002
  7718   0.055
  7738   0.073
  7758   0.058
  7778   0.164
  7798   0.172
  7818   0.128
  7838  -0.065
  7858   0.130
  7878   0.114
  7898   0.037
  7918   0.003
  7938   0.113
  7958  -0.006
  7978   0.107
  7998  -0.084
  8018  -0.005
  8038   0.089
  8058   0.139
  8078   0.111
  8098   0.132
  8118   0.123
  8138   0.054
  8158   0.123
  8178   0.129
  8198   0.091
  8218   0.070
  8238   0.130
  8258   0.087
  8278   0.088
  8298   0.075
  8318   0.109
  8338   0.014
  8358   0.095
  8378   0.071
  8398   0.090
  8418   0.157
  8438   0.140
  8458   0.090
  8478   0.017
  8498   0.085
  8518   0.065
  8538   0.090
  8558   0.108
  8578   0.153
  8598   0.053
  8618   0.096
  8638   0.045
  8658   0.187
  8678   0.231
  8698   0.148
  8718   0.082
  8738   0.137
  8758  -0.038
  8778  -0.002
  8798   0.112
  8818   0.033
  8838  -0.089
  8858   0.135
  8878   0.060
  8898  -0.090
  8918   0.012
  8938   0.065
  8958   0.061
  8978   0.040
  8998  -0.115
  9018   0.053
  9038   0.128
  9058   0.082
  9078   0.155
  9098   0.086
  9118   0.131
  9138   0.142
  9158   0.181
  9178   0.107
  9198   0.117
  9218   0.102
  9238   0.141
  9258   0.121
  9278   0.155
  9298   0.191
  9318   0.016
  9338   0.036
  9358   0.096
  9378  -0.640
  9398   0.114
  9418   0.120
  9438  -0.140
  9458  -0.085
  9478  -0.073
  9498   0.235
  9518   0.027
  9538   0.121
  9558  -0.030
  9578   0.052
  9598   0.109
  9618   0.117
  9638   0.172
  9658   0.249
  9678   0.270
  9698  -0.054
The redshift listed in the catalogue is 0.731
